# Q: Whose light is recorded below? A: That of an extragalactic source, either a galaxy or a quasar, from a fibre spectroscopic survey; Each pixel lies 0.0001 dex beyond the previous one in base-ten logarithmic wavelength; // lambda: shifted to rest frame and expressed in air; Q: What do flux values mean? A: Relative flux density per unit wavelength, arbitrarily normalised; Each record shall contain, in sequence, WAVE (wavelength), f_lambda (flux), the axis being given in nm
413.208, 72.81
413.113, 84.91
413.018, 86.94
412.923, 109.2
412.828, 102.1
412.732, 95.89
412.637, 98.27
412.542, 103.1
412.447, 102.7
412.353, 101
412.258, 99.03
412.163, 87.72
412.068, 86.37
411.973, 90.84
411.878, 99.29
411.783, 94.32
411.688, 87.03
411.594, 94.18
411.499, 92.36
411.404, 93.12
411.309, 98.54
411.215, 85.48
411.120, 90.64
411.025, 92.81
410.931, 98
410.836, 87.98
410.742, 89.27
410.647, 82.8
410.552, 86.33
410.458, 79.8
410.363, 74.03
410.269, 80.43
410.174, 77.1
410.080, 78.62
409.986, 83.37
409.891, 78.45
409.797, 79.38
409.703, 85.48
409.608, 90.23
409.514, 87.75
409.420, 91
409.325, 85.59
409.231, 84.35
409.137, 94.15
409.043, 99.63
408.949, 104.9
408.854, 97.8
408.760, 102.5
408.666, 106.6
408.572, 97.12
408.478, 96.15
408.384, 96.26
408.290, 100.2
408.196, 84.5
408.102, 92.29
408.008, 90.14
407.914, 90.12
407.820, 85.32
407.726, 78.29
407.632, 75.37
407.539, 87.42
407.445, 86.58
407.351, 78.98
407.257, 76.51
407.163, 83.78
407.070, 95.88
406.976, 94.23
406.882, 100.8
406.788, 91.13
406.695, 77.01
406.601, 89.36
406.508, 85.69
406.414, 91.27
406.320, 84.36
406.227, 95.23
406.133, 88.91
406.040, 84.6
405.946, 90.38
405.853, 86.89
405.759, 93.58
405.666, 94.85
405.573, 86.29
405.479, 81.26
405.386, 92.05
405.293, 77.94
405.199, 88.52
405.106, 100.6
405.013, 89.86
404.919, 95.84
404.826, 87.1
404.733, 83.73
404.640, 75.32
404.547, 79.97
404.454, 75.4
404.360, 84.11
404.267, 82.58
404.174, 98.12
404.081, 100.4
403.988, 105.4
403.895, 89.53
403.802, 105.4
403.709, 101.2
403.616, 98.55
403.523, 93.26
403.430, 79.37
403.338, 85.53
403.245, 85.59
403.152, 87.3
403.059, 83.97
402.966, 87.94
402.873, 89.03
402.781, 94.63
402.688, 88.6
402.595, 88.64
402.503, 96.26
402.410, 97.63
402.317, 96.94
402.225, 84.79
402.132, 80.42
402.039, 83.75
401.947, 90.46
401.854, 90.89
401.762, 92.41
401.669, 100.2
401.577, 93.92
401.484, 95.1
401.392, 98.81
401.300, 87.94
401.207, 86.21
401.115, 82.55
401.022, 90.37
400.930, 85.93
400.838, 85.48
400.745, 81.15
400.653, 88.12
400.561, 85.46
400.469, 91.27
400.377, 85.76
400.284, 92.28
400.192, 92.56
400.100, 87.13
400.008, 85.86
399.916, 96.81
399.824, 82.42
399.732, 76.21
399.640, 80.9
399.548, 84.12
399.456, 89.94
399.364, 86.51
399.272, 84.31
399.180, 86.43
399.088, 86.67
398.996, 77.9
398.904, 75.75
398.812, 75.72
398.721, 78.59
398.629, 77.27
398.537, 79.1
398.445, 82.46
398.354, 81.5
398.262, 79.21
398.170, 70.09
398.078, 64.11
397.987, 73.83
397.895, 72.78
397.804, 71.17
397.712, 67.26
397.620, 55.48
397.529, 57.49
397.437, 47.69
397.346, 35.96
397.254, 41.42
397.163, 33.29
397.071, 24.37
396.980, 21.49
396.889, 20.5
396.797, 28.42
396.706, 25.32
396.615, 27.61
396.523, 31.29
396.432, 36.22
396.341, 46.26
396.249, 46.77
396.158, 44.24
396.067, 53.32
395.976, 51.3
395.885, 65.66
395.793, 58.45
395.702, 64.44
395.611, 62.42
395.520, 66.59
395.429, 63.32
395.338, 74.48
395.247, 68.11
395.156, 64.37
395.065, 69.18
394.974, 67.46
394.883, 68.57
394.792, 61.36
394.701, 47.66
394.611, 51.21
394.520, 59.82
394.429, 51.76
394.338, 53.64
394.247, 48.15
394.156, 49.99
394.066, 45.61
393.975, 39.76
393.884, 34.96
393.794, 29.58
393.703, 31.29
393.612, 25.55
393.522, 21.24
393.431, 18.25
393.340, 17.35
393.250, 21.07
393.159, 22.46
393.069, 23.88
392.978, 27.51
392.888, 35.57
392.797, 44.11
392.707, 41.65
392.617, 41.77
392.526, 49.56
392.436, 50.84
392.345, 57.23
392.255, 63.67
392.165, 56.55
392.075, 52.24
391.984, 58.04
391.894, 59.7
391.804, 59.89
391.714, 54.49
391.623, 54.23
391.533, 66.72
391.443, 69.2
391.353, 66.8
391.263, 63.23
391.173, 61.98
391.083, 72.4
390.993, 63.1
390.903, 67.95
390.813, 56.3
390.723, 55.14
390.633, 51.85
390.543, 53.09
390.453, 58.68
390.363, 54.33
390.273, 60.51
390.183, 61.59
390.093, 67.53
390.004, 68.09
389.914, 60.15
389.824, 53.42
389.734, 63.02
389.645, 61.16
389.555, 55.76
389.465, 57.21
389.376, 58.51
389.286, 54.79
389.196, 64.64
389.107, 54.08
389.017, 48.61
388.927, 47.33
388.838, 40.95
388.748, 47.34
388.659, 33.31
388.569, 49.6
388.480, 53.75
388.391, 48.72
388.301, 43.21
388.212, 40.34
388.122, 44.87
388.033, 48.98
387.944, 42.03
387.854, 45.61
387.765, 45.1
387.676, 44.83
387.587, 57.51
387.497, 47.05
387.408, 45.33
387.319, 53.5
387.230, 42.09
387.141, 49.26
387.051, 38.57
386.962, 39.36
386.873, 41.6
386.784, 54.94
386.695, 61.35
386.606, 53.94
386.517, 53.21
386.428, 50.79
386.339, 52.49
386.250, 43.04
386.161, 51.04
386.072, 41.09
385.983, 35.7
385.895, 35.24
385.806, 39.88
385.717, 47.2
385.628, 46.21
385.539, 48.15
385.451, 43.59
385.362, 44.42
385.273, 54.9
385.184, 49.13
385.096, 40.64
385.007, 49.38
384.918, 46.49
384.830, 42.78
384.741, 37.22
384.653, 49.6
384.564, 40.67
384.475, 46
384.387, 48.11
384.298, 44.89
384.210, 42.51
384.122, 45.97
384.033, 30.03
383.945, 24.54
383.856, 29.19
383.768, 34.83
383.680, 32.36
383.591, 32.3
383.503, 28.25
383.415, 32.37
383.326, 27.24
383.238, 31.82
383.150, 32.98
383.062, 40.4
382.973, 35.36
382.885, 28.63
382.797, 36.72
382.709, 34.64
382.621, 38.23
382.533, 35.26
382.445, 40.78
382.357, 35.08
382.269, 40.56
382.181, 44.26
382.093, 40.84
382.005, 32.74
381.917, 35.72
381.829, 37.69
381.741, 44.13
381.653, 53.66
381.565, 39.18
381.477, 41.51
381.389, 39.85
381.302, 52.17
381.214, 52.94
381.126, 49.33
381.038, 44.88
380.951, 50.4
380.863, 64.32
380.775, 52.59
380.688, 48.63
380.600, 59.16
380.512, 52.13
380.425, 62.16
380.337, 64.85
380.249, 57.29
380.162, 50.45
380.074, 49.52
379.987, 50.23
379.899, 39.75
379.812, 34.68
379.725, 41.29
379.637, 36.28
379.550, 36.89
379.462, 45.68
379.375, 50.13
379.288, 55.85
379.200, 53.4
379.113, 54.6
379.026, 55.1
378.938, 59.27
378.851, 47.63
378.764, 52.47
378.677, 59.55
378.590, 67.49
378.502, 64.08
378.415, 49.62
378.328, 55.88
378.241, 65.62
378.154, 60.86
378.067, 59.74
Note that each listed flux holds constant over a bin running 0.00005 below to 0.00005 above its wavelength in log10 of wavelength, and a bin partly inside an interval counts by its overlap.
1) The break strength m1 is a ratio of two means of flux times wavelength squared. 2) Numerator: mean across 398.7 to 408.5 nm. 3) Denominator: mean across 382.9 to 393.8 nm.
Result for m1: 2.04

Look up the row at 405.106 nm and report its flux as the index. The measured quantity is 100.6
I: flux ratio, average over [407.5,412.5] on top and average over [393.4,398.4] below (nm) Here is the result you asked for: 1.78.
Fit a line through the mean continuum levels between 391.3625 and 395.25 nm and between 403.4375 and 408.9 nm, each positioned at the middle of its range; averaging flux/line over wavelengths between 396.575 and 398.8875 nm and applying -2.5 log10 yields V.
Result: 0.12 mag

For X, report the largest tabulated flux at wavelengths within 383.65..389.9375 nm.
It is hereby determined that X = 64.64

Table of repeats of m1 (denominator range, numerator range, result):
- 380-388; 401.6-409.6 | 2.29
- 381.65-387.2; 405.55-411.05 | 2.42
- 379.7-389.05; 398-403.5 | 2.12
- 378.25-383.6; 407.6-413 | 2.31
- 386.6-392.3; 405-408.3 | 1.77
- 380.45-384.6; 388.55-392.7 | 1.46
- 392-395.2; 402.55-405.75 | 2.13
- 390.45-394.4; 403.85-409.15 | 2.03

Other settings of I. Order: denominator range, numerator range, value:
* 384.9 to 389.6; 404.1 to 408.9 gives 1.86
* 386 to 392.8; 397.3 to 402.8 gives 1.55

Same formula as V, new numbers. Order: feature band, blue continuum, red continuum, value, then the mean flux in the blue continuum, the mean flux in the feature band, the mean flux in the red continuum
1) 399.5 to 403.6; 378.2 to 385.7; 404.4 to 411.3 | -0.14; 44.9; 88.6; 88.2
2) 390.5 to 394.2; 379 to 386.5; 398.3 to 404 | 0.36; 43.4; 47.2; 87.9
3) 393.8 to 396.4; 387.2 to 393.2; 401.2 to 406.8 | 0.18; 52.7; 55.9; 89.7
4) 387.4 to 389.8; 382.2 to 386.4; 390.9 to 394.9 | -0.14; 39.8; 49.9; 47.7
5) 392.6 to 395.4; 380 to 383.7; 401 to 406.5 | 0.50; 43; 44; 89.8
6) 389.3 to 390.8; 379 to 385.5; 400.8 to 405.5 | 0.04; 43.2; 58.6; 89.8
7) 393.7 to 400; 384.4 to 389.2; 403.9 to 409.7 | 0.15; 46.5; 59.9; 89.7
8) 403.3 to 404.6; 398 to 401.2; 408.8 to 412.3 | -0.07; 83.2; 91.3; 88.9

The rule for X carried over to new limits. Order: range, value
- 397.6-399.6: 89.94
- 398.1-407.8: 105.4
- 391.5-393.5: 66.72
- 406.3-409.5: 106.6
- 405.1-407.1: 100.8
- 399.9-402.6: 100.2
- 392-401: 96.81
